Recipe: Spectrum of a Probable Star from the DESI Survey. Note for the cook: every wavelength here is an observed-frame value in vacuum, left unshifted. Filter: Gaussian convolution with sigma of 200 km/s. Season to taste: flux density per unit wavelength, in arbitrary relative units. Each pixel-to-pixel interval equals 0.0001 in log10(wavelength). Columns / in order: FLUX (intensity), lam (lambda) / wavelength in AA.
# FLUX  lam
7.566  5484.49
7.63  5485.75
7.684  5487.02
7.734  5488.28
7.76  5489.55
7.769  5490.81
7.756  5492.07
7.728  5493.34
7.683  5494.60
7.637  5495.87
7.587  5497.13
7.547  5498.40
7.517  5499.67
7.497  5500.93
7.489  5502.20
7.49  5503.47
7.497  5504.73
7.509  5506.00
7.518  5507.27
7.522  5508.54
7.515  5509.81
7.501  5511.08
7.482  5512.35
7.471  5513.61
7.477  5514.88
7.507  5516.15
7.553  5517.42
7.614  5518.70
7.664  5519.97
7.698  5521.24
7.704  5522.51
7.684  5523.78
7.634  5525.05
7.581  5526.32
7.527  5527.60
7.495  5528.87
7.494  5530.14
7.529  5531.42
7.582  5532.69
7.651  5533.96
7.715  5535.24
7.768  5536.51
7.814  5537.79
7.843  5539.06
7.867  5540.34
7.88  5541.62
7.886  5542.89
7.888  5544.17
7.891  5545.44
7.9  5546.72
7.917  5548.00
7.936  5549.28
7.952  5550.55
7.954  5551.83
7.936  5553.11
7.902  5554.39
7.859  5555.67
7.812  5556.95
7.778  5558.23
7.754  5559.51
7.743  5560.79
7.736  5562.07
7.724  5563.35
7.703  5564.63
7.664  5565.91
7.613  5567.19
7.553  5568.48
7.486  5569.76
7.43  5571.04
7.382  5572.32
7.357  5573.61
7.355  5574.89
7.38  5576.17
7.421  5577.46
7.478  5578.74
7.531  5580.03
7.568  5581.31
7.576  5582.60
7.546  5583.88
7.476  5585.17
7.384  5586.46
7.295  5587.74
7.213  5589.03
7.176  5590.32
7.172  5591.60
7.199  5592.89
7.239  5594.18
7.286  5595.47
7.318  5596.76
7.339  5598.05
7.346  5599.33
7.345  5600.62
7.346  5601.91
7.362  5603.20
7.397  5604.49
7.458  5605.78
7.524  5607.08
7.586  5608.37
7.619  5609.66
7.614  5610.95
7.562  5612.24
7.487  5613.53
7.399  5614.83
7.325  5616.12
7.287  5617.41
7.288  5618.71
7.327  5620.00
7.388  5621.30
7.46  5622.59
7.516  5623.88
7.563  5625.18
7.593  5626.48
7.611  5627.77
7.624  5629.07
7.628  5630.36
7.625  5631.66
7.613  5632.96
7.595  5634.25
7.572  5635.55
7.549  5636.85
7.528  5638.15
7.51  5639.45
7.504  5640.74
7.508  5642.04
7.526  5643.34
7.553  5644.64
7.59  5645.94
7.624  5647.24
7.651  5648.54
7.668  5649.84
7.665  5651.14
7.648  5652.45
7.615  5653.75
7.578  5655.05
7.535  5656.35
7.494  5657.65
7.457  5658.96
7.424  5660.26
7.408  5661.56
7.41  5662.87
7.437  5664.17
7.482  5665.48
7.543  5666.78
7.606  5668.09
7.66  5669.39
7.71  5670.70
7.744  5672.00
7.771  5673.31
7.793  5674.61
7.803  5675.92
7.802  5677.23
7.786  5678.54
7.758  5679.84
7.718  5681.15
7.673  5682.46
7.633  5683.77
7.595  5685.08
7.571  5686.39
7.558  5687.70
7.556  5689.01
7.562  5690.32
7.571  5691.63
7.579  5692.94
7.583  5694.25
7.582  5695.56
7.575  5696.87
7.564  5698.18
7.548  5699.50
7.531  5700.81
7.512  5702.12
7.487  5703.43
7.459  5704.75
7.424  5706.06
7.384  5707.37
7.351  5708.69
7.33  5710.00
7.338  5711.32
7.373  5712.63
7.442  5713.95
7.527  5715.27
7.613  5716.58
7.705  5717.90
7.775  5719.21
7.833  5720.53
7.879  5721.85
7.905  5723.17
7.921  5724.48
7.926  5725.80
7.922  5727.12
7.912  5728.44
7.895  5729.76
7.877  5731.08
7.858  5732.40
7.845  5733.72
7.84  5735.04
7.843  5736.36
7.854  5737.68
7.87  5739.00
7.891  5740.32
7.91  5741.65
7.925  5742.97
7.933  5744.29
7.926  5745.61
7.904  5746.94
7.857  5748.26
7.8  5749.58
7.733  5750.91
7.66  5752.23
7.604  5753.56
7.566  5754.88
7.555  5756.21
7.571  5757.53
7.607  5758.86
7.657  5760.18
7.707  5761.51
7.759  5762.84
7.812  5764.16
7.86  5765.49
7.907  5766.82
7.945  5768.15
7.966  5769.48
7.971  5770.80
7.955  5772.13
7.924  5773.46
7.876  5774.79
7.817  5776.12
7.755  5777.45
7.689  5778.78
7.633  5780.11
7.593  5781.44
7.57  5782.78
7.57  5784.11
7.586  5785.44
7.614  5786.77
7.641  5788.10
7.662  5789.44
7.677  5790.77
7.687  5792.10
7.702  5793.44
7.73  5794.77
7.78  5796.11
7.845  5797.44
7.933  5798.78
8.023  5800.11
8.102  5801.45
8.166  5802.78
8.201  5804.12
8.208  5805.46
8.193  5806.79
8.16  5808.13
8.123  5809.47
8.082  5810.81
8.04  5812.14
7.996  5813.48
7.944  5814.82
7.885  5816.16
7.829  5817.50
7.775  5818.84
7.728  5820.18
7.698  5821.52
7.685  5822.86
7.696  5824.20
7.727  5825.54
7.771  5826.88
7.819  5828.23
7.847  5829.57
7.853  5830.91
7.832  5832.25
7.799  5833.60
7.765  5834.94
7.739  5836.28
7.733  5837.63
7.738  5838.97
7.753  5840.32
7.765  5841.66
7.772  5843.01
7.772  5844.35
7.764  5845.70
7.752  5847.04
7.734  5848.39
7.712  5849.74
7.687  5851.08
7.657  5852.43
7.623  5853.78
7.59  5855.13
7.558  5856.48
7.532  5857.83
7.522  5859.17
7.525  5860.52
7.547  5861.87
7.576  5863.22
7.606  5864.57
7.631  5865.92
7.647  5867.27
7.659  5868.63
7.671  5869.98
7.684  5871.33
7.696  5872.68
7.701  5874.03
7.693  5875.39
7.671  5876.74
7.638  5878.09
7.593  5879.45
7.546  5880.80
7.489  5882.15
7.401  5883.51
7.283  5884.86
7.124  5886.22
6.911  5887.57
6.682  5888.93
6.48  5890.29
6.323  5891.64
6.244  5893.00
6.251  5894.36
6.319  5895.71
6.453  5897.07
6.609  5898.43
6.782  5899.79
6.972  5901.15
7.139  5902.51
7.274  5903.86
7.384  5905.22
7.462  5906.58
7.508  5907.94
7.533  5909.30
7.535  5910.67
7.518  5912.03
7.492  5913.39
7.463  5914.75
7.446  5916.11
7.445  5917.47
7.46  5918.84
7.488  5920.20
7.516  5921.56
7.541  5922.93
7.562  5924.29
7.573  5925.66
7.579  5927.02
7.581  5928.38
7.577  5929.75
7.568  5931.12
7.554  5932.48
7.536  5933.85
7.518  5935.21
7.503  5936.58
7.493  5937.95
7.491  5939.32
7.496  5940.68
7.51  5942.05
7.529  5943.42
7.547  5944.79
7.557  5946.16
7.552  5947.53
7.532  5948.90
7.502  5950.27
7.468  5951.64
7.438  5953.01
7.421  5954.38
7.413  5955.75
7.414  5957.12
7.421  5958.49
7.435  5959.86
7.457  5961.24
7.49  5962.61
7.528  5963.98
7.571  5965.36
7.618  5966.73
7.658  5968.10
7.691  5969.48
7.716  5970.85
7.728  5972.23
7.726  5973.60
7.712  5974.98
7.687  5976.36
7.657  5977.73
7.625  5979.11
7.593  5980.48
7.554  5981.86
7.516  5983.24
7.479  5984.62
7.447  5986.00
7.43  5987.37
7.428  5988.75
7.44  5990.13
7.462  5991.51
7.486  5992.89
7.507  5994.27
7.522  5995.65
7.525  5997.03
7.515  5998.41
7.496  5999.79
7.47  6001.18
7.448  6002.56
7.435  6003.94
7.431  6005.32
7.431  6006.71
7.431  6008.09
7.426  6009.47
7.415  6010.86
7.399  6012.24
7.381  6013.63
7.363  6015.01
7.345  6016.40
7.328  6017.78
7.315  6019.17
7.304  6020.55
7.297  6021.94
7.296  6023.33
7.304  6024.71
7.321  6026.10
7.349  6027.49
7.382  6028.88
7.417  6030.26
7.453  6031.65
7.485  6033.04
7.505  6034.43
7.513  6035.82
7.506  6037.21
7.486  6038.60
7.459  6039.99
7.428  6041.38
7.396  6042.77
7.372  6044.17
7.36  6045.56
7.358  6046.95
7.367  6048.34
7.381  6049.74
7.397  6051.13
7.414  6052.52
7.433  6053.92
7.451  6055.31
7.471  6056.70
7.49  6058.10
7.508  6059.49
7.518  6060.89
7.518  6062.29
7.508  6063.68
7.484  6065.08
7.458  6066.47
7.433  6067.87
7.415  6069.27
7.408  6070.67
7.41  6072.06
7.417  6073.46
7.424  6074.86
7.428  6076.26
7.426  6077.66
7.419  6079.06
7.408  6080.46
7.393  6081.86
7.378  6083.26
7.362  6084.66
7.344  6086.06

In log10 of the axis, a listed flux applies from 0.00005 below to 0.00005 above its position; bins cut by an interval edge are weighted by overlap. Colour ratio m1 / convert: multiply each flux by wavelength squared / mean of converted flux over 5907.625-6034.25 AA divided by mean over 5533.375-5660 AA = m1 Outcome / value 1.13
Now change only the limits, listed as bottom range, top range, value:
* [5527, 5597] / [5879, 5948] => 1.08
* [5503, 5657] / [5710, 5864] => 1.11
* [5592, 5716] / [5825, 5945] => 1.07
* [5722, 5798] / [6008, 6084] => 1.05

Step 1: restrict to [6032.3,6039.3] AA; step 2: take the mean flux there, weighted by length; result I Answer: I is 7.5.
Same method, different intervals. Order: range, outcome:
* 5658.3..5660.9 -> 7.43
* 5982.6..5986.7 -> 7.49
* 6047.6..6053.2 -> 7.39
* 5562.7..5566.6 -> 7.71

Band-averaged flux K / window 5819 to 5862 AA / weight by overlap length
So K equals 7.71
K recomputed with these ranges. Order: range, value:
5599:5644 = 7.49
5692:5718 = 7.49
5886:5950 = 7.27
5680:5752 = 7.69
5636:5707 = 7.59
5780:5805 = 7.78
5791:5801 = 7.81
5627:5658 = 7.59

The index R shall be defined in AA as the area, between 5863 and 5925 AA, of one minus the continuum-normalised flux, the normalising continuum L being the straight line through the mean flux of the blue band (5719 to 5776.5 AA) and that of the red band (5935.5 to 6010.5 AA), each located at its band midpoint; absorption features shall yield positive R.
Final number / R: 2.8 AA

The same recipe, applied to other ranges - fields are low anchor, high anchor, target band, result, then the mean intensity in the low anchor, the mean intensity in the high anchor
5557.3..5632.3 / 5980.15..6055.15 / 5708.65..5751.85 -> -1.9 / 7.47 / 7.42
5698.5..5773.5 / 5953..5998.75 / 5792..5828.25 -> -1.1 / 7.73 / 7.54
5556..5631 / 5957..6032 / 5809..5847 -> -1.7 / 7.47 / 7.48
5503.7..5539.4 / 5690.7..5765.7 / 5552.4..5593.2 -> 0.4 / 7.59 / 7.7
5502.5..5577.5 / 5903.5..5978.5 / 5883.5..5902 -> 2.1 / 7.66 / 7.53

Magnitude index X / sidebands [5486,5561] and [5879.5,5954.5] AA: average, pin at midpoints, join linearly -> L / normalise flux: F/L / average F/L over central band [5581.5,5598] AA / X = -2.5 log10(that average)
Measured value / 0.04 mag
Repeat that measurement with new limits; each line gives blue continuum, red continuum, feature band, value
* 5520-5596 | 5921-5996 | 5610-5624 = 0.03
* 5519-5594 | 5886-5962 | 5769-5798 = -0.04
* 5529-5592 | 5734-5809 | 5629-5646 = 0.02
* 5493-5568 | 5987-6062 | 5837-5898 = 0.01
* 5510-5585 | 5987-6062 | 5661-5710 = 0.00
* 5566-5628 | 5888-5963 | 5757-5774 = -0.07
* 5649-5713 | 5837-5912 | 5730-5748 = -0.05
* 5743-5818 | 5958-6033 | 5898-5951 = 0.02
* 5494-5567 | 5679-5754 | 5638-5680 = 0.01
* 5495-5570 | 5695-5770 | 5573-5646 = 0.03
